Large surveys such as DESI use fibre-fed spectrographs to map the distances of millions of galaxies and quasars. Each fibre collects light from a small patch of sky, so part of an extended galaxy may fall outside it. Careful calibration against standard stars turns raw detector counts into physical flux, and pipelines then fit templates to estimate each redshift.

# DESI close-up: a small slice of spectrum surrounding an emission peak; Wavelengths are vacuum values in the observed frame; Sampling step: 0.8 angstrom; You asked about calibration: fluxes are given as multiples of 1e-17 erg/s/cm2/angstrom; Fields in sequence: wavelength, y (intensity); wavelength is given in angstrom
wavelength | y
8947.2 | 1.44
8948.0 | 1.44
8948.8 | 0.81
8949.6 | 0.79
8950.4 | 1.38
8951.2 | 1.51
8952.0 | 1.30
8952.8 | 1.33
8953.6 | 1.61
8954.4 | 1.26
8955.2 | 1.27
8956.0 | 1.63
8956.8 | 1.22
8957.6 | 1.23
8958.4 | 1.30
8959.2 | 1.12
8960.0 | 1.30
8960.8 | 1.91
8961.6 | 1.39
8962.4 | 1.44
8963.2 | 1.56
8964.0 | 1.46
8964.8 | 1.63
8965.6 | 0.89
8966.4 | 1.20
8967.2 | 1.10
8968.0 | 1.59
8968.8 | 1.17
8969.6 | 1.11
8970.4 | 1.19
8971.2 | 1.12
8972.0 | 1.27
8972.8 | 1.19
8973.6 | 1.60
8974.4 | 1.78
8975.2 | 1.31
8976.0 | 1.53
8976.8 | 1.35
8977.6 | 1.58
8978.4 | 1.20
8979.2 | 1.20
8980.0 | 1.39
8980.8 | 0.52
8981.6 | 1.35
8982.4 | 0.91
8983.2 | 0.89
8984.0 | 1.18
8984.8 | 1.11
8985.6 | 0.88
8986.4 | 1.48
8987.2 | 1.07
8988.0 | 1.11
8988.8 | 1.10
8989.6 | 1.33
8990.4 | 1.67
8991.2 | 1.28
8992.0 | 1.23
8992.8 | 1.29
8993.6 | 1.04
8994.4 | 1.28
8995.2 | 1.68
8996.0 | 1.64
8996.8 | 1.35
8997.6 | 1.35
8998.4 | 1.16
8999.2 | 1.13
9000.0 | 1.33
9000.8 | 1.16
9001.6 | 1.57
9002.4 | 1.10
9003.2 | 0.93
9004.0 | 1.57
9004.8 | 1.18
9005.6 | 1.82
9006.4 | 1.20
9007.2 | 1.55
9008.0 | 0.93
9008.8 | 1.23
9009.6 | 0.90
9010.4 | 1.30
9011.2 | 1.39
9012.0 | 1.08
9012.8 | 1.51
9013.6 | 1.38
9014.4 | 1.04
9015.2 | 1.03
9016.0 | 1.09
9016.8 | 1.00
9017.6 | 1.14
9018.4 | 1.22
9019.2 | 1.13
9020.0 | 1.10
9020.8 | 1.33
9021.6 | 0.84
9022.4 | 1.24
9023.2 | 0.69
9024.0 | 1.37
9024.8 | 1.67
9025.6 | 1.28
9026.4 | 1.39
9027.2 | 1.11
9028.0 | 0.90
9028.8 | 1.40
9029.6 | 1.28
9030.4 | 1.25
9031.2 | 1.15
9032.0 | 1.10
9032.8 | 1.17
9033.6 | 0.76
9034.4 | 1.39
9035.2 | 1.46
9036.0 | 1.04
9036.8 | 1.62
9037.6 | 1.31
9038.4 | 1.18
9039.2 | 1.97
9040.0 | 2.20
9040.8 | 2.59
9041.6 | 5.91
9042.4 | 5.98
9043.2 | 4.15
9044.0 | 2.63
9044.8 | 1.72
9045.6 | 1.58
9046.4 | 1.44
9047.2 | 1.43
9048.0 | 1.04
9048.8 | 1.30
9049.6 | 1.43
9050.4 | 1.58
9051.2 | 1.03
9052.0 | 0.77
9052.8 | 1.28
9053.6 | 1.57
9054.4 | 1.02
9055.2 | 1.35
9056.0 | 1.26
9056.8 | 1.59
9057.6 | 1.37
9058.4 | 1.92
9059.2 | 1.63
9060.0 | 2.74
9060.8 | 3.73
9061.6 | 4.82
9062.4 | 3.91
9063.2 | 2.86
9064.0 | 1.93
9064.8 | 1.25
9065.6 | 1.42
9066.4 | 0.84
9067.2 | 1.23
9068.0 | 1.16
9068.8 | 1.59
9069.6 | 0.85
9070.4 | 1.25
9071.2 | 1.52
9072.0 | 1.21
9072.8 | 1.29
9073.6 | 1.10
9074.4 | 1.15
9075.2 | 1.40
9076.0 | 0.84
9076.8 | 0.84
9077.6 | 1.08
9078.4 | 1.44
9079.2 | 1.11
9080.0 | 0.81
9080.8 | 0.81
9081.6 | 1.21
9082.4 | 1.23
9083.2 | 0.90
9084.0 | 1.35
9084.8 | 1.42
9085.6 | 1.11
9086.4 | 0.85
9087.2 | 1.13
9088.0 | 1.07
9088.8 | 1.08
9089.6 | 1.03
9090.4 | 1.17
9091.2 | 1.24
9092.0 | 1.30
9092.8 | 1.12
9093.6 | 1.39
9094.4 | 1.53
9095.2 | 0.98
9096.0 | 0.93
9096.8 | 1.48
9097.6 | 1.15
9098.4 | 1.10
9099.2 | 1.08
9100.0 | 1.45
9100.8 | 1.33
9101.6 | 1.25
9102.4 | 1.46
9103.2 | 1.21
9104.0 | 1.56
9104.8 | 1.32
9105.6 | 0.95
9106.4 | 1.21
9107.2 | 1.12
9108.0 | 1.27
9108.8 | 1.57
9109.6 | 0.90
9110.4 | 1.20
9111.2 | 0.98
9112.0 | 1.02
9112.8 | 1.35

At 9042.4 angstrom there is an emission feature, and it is [S II] 6716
